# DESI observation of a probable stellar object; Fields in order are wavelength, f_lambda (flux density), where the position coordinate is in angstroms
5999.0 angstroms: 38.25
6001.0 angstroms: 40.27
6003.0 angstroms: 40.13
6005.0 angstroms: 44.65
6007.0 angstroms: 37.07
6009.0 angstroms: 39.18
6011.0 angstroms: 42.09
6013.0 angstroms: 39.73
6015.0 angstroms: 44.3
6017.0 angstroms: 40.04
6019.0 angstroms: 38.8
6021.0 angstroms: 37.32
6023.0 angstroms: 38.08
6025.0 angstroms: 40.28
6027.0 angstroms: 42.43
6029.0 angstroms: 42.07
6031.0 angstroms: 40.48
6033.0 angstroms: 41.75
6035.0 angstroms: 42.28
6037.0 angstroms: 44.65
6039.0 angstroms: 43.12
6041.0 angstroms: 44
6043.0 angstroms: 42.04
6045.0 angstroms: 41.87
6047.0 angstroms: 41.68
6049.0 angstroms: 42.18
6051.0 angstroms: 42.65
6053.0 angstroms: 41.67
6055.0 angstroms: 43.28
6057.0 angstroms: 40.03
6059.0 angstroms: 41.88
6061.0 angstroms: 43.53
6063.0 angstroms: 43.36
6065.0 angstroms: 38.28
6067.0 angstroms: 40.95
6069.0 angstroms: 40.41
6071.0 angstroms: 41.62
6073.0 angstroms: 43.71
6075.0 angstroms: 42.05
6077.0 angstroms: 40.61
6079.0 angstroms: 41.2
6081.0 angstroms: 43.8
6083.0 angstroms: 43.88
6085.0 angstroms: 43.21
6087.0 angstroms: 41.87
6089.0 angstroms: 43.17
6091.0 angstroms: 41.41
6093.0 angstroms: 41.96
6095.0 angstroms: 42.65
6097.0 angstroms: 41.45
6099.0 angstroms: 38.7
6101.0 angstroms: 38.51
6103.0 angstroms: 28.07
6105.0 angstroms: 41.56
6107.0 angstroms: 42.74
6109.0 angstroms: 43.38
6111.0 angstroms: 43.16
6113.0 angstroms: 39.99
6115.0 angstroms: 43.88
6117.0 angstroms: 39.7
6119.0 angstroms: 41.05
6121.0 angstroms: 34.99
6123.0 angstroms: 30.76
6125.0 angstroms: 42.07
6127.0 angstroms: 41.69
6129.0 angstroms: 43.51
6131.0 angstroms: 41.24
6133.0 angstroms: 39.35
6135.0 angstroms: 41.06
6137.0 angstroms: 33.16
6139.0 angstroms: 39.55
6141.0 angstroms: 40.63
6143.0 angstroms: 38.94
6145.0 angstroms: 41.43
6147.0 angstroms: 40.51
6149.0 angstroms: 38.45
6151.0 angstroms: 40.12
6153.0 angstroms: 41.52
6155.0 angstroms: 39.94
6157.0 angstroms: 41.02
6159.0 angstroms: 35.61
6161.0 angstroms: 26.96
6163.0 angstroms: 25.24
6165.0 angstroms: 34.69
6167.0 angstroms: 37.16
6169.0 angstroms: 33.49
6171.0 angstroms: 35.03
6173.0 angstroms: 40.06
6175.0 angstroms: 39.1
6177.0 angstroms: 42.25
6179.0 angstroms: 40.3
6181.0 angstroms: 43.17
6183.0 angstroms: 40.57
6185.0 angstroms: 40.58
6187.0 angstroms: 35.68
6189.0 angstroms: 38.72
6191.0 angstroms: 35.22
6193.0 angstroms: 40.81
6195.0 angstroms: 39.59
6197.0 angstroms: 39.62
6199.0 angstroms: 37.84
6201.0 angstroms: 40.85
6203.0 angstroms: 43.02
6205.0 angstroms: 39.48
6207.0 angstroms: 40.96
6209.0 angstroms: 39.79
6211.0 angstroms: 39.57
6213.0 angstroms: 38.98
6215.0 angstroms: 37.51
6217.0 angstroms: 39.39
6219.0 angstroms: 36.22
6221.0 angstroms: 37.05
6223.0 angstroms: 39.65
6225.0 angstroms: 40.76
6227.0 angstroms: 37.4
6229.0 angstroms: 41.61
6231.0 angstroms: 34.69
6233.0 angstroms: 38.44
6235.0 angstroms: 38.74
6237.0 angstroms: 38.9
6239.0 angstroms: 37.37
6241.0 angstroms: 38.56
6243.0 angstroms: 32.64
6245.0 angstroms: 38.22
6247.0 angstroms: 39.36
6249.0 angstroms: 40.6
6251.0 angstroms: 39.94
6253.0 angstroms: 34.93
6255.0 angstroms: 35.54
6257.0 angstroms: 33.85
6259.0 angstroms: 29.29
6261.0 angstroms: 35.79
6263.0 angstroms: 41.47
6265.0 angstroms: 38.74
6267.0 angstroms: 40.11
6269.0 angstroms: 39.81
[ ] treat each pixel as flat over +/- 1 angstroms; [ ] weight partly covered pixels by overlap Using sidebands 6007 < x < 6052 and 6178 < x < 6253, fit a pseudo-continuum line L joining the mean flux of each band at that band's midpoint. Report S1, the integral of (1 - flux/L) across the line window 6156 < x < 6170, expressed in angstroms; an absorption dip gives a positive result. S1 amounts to 2.2 angstroms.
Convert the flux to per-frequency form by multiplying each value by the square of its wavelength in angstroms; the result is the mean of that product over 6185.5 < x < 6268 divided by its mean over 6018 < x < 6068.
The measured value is 0.98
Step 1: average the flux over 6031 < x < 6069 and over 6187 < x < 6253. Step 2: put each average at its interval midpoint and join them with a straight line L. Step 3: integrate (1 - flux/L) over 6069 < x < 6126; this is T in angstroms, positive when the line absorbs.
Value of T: 0.5 angstroms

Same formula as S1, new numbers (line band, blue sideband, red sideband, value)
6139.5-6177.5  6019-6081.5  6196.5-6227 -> 2.5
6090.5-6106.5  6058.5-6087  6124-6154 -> 0.8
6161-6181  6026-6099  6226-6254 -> 1.7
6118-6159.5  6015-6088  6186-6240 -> 0.8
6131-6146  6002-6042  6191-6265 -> 0.1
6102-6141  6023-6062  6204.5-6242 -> 1.0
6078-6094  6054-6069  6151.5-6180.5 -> -0.8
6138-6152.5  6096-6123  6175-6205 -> -0.1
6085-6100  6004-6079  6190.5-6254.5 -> -0.4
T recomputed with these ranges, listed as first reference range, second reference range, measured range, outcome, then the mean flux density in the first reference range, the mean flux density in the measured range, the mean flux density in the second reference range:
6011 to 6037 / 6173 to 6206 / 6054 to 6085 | -1.1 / 40.8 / 41.9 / 39.8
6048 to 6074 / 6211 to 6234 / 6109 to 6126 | 0.4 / 41.8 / 39.7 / 38.4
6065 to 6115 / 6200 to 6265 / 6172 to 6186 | -0.6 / 41.2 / 40.9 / 38.2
